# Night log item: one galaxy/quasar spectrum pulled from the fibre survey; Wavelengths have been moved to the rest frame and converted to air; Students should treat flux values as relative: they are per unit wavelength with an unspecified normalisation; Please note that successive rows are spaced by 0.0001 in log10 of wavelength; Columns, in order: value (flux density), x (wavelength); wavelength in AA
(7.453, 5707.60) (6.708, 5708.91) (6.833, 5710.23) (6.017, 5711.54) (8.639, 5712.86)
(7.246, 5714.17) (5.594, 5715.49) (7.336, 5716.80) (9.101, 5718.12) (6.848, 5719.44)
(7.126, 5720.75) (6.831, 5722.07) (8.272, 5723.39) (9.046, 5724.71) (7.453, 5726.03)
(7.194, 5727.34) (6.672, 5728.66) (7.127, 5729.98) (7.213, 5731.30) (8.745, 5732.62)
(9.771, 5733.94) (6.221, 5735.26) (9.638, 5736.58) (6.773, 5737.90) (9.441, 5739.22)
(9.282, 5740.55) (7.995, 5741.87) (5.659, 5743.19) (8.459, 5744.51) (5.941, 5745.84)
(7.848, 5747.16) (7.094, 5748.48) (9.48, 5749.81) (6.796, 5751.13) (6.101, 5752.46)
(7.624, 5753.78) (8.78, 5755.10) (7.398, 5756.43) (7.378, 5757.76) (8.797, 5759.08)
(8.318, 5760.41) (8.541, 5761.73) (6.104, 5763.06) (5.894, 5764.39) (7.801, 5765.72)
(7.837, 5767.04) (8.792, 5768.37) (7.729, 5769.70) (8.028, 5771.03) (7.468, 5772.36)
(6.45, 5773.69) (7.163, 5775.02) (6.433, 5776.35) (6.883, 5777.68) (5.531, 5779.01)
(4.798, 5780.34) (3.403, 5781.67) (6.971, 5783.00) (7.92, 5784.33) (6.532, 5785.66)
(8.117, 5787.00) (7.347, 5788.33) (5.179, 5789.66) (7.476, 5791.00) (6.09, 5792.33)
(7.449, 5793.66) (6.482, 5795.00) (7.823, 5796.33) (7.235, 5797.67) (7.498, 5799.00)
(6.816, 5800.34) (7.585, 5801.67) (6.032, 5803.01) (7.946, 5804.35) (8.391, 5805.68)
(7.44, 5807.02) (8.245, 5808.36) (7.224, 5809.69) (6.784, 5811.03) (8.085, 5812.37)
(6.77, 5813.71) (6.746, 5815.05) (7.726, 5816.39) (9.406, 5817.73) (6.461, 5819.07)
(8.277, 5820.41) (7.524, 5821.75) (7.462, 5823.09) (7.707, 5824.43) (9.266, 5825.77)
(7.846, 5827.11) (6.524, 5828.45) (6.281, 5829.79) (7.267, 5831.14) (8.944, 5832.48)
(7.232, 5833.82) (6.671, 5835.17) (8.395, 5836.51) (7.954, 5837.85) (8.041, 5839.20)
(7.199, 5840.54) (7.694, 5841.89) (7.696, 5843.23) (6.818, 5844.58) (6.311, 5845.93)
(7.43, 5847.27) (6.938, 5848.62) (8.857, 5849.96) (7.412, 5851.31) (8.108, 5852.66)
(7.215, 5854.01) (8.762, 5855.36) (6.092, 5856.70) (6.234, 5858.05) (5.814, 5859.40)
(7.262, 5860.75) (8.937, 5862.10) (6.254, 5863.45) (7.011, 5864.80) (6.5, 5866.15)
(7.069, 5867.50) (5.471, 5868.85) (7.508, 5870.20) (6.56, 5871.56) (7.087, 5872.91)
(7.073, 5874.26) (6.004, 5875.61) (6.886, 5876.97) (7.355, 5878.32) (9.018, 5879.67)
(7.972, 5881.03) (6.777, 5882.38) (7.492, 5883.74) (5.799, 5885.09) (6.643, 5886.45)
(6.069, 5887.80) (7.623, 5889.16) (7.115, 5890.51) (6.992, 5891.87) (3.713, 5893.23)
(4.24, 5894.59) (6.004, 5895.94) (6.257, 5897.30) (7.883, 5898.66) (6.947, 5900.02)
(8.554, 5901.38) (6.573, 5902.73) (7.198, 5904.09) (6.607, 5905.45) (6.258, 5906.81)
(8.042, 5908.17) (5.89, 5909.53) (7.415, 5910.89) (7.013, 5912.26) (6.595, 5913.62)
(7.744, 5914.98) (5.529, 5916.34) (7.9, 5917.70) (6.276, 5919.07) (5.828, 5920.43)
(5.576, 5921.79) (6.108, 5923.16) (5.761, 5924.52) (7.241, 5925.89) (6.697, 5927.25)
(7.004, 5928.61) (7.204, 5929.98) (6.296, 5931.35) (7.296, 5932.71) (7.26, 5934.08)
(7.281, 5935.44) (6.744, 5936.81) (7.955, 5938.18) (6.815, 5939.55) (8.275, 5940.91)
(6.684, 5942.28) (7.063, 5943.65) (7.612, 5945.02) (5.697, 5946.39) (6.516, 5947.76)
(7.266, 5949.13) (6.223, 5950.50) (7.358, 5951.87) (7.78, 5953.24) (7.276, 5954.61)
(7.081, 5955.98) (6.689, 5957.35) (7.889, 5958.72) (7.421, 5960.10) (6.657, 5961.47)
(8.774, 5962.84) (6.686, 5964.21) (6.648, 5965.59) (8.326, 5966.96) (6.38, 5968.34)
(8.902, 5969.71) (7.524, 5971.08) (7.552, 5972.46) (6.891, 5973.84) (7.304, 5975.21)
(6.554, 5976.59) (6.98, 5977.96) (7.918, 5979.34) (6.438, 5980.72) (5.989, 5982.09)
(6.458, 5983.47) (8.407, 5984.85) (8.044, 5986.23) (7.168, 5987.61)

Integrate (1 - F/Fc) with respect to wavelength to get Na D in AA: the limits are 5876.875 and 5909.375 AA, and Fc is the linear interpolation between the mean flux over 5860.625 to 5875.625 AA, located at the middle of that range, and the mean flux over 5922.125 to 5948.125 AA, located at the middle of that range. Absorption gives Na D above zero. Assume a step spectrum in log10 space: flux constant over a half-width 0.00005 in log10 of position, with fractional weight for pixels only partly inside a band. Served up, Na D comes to 0.5 AA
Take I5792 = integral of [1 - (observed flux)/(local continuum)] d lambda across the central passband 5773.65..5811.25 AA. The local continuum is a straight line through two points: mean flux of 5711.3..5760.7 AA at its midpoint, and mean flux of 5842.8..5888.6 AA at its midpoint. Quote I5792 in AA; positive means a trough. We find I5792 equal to 2.7 AA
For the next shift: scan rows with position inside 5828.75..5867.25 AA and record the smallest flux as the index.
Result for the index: 5.814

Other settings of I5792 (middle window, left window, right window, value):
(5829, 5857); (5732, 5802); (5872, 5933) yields -2.02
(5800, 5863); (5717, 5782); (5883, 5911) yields -4.39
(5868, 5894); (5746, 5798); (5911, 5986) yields 1.05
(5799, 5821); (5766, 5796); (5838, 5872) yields -1.62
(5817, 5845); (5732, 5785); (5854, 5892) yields -2.00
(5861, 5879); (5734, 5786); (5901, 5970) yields 0.56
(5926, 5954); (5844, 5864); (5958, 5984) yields 0.68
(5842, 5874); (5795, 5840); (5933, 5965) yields 1.38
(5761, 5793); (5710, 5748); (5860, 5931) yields 2.22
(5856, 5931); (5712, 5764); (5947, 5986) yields 6.36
